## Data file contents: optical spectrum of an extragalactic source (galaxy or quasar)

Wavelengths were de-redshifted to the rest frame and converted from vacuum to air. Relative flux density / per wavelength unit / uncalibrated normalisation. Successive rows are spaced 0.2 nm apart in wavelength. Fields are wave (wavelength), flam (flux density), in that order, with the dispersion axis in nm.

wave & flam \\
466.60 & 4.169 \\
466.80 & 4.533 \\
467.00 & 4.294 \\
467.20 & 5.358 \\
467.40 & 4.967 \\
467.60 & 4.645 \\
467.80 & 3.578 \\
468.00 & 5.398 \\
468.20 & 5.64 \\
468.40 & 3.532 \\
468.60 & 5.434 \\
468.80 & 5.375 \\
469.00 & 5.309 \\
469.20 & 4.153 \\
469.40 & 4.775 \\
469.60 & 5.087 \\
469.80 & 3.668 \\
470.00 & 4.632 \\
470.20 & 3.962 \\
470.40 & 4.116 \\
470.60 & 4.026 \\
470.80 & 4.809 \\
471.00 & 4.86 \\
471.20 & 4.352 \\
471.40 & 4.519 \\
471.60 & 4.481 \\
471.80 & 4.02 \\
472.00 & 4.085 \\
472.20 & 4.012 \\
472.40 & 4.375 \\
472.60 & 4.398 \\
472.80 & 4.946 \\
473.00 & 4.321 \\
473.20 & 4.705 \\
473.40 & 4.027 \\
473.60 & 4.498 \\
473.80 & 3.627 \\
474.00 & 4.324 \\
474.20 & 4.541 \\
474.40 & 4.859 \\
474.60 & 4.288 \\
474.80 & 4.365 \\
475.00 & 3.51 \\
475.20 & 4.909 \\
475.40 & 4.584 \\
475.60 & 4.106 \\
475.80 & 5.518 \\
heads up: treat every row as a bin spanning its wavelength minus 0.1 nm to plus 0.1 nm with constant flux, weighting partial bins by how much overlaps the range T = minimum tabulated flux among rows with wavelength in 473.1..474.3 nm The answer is 3.627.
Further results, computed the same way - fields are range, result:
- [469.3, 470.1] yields 3.668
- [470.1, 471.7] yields 3.962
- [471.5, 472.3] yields 4.012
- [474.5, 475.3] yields 3.51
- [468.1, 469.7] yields 3.532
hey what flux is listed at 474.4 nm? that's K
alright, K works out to 4.859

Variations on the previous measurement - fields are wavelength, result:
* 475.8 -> 5.518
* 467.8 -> 3.578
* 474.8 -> 4.365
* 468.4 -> 3.532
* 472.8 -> 4.946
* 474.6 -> 4.288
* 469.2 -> 4.153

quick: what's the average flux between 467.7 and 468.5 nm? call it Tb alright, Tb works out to 4.54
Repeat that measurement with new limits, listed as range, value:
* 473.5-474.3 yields 4.25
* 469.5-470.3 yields 4.34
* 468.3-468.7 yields 4.48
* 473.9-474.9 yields 4.48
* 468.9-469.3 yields 4.73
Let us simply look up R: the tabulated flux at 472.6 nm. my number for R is 4.398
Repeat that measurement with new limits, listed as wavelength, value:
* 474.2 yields 4.541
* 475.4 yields 4.584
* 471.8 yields 4.02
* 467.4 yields 4.967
